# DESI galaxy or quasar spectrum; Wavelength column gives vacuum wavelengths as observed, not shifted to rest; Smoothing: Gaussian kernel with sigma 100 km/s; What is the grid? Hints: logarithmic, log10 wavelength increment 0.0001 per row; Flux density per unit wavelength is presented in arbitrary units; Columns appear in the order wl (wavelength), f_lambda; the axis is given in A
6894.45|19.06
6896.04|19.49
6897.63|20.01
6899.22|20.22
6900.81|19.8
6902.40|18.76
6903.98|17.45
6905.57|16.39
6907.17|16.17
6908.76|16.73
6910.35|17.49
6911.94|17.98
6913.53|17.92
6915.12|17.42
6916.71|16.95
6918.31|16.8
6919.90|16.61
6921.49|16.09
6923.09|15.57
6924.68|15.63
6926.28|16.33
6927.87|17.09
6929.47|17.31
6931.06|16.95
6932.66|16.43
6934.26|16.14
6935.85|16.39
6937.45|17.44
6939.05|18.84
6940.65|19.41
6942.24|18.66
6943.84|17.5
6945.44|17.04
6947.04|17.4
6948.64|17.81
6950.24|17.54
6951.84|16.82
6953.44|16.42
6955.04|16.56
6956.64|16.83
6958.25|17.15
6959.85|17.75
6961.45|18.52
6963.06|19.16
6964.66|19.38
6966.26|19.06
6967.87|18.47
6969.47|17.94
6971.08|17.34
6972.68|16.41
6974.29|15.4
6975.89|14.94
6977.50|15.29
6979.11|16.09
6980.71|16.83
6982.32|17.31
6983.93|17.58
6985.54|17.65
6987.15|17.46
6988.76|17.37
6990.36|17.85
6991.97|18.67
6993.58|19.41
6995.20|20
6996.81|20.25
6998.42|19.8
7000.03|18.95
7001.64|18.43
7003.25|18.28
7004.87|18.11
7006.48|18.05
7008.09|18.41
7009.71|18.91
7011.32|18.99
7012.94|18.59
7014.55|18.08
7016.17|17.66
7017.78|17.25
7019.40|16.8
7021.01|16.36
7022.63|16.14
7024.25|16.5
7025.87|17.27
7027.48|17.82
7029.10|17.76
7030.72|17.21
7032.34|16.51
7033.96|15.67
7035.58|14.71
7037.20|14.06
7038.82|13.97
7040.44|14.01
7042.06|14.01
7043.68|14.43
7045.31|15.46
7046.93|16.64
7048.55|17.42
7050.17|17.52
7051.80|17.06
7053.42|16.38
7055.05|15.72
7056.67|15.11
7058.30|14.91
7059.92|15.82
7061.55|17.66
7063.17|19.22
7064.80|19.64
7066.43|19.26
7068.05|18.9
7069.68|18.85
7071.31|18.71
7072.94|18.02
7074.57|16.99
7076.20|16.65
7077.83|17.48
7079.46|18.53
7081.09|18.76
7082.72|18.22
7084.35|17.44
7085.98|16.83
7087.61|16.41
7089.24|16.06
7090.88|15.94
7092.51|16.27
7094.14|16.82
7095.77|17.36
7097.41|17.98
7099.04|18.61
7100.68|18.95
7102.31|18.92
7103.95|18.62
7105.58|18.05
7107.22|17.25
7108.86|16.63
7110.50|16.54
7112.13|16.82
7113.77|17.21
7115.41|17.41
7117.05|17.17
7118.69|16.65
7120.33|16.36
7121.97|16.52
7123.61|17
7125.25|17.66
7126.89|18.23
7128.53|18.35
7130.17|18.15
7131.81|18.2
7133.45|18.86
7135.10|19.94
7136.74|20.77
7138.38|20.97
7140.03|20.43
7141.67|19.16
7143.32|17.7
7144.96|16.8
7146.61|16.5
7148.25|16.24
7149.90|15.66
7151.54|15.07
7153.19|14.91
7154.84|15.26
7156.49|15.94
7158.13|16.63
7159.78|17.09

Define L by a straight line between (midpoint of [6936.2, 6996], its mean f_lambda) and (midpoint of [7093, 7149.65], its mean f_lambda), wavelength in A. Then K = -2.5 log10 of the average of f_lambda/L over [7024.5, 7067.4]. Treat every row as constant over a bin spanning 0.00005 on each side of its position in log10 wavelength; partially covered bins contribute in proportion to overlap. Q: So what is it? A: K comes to 0.087 mag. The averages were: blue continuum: 17.6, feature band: 16.4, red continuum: 17.9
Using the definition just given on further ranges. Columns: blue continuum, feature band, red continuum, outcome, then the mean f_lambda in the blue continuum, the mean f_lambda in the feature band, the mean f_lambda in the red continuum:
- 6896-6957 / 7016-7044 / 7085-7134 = 0.09 mag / 17.4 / 16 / 17.4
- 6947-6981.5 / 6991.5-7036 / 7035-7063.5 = -0.10 mag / 17.2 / 17.9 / 15.7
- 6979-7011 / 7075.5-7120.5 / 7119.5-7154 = 0.03 mag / 18.3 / 17.4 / 17.8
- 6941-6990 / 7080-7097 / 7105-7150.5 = 0.04 mag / 17.3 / 17.1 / 17.8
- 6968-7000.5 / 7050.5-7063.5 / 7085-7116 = 0.06 mag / 17.6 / 16.4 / 17.3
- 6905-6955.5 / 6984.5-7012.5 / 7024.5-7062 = -0.14 mag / 17.1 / 18.6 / 16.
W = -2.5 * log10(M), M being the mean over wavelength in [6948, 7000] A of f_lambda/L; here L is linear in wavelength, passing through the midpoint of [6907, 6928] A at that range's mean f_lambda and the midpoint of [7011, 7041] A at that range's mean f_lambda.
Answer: -0.06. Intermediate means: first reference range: 16.8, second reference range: 16.6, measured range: 17.7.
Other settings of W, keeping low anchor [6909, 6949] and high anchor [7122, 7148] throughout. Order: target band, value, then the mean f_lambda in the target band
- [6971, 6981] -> 0.100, 15.9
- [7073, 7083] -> 0.021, 17.8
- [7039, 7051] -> 0.153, 15.6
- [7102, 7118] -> 0.055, 17.4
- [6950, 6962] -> 0.011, 17.2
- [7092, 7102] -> 0.027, 17.8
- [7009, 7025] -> 0.012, 17.5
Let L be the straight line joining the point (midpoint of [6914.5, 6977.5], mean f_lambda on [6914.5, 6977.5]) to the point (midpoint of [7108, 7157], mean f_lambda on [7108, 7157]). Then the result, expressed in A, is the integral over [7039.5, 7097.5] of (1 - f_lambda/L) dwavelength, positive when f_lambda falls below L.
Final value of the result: 1.2 A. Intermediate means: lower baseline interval 17.2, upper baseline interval 17.4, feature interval 17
